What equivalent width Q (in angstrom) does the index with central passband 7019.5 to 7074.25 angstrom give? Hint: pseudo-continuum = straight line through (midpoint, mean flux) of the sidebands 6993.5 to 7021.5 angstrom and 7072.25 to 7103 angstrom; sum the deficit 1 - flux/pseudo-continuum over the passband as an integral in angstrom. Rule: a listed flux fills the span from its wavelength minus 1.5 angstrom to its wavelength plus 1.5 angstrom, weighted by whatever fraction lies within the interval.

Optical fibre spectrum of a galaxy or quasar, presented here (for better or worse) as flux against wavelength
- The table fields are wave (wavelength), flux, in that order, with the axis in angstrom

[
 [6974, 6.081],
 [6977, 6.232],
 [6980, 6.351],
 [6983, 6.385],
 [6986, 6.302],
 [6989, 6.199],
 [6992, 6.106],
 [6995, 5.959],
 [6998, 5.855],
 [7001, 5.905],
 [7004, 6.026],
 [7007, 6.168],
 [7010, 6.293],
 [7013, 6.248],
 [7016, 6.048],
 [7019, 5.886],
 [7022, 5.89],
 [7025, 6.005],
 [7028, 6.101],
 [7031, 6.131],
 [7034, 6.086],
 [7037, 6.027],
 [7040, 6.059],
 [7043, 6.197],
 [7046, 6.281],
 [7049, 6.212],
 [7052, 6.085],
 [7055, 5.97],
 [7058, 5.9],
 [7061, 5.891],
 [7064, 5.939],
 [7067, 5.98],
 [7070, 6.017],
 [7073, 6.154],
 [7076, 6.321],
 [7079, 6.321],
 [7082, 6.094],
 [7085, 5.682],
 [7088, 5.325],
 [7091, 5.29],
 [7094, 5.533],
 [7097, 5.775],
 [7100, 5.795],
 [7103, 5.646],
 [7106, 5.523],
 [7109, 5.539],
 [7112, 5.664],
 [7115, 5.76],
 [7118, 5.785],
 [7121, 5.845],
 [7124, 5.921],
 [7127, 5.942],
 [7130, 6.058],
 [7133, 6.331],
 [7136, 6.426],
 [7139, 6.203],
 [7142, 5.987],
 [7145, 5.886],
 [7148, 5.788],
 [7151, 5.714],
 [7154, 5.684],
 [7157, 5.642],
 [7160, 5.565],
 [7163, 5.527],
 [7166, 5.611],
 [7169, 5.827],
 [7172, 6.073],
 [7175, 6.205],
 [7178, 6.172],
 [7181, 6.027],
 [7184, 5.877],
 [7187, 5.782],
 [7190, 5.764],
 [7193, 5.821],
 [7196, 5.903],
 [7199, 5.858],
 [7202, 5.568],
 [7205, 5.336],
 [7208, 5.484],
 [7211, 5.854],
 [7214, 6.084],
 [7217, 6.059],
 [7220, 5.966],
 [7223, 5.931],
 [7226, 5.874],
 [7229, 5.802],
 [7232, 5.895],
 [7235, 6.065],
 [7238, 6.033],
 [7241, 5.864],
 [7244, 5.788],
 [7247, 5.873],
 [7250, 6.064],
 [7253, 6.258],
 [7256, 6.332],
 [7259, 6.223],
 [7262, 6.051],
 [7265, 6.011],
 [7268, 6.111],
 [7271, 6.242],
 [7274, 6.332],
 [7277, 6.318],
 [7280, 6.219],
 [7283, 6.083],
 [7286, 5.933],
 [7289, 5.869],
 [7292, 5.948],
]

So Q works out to -1.1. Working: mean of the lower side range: 6.04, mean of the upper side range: 5.81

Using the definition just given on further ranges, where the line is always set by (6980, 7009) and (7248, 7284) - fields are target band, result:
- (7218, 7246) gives 1.18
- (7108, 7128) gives 1.19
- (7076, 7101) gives 1.54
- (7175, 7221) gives 2.38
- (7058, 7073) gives 0.40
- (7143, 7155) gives 0.73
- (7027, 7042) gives 0.10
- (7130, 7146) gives -0.03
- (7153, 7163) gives 0.89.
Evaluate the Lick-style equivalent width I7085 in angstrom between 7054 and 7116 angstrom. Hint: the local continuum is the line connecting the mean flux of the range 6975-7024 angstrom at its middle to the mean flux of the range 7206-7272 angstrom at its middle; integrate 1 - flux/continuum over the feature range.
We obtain 2.6 angstrom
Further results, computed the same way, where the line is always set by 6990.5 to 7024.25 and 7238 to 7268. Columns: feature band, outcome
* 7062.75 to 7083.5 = -0.3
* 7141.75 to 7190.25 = 1.7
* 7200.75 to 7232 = 1.3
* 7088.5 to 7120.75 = 2.2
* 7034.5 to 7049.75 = -0.3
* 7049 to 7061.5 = 0.1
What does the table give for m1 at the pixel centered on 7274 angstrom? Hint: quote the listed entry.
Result 6.332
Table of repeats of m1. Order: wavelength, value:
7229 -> 5.802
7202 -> 5.568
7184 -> 5.877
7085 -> 5.682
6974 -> 6.081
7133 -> 6.331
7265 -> 6.011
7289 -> 5.869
